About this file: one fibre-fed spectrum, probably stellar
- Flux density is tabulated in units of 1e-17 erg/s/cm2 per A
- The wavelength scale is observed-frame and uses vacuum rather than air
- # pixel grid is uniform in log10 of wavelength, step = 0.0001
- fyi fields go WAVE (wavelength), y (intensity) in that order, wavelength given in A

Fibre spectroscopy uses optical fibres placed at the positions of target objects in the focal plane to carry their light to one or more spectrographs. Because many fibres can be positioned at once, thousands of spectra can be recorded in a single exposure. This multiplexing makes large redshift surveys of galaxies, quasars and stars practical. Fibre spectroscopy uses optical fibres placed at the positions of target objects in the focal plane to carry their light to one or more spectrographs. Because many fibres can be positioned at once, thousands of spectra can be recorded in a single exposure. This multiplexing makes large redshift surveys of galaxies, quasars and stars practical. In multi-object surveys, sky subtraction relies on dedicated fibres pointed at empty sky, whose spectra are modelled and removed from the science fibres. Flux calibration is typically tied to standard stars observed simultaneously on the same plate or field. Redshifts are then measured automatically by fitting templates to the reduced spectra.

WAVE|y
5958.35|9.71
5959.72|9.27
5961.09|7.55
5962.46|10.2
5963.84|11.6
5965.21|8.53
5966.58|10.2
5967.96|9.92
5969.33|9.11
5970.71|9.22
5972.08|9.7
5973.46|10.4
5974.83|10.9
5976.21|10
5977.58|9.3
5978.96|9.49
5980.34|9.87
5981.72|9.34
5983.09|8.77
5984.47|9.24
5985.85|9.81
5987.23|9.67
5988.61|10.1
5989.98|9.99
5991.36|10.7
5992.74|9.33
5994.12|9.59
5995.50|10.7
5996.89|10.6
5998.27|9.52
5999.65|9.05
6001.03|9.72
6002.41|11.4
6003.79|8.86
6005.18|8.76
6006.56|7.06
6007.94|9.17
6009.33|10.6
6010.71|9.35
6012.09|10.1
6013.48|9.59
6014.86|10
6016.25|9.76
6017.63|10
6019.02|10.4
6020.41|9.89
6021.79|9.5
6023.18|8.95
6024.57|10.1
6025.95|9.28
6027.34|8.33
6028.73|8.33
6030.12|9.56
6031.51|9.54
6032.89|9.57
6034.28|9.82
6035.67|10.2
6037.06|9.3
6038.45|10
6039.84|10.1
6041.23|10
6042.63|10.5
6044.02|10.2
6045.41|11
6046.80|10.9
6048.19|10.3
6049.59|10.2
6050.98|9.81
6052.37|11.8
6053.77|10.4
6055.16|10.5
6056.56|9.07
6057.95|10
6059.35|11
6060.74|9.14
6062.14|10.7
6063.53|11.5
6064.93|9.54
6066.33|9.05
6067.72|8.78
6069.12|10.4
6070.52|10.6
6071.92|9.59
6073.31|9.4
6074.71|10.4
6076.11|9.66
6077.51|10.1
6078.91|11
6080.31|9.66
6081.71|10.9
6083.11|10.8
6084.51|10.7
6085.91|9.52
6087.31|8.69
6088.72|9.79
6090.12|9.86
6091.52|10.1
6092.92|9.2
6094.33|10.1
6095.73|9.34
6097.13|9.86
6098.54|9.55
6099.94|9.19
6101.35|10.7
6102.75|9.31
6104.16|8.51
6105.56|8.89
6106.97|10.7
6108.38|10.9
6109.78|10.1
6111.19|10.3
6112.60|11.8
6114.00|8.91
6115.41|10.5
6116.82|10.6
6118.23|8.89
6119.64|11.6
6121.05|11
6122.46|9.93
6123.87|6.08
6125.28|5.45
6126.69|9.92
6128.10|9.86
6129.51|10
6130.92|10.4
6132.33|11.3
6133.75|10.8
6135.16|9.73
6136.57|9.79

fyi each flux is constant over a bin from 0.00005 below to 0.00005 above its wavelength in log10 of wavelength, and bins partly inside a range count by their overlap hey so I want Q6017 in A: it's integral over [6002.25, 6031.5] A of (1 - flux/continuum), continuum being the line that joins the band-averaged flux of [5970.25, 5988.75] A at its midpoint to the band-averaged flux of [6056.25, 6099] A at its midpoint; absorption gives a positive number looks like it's 1.0 A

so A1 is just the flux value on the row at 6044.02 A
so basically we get 10.2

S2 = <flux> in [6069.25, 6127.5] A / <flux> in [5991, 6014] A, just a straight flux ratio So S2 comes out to 1.02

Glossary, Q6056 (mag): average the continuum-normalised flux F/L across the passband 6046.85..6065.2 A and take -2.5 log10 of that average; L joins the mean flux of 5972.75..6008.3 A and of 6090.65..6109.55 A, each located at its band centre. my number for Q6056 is -0.07 mag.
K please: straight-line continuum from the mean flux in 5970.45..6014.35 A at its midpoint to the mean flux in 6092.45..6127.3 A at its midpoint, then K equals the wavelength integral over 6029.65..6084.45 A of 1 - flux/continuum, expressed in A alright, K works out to -2.6 A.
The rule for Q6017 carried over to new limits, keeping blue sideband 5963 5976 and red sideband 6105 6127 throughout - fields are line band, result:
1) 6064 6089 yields -0.39 A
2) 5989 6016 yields 0.57 A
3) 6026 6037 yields 0.59 A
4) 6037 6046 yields -0.34 A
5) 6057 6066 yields -0.38 A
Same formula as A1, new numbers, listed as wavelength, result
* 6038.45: 10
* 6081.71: 10.9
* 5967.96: 9.92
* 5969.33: 9.11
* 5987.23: 9.67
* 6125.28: 5.45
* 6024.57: 10.1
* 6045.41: 11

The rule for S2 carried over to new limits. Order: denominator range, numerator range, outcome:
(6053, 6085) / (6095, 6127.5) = 0.95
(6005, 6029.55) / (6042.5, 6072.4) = 1.09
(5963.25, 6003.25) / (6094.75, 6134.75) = 1.00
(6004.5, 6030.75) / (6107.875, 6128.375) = 1.03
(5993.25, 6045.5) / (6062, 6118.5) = 1.03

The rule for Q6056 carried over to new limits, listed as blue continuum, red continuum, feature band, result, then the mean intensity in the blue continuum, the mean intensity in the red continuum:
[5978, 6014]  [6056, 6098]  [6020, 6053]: -0.010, 9.63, 9.95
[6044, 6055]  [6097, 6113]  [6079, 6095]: 0.020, 10.6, 9.95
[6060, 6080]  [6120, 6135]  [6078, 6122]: -0.031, 9.99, 9.53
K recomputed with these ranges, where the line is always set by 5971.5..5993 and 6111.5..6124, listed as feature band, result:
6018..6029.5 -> 0.6 A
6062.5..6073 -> 0.1 A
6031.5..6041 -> 0.1 A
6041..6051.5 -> -0.5 A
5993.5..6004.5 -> -0.1 A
